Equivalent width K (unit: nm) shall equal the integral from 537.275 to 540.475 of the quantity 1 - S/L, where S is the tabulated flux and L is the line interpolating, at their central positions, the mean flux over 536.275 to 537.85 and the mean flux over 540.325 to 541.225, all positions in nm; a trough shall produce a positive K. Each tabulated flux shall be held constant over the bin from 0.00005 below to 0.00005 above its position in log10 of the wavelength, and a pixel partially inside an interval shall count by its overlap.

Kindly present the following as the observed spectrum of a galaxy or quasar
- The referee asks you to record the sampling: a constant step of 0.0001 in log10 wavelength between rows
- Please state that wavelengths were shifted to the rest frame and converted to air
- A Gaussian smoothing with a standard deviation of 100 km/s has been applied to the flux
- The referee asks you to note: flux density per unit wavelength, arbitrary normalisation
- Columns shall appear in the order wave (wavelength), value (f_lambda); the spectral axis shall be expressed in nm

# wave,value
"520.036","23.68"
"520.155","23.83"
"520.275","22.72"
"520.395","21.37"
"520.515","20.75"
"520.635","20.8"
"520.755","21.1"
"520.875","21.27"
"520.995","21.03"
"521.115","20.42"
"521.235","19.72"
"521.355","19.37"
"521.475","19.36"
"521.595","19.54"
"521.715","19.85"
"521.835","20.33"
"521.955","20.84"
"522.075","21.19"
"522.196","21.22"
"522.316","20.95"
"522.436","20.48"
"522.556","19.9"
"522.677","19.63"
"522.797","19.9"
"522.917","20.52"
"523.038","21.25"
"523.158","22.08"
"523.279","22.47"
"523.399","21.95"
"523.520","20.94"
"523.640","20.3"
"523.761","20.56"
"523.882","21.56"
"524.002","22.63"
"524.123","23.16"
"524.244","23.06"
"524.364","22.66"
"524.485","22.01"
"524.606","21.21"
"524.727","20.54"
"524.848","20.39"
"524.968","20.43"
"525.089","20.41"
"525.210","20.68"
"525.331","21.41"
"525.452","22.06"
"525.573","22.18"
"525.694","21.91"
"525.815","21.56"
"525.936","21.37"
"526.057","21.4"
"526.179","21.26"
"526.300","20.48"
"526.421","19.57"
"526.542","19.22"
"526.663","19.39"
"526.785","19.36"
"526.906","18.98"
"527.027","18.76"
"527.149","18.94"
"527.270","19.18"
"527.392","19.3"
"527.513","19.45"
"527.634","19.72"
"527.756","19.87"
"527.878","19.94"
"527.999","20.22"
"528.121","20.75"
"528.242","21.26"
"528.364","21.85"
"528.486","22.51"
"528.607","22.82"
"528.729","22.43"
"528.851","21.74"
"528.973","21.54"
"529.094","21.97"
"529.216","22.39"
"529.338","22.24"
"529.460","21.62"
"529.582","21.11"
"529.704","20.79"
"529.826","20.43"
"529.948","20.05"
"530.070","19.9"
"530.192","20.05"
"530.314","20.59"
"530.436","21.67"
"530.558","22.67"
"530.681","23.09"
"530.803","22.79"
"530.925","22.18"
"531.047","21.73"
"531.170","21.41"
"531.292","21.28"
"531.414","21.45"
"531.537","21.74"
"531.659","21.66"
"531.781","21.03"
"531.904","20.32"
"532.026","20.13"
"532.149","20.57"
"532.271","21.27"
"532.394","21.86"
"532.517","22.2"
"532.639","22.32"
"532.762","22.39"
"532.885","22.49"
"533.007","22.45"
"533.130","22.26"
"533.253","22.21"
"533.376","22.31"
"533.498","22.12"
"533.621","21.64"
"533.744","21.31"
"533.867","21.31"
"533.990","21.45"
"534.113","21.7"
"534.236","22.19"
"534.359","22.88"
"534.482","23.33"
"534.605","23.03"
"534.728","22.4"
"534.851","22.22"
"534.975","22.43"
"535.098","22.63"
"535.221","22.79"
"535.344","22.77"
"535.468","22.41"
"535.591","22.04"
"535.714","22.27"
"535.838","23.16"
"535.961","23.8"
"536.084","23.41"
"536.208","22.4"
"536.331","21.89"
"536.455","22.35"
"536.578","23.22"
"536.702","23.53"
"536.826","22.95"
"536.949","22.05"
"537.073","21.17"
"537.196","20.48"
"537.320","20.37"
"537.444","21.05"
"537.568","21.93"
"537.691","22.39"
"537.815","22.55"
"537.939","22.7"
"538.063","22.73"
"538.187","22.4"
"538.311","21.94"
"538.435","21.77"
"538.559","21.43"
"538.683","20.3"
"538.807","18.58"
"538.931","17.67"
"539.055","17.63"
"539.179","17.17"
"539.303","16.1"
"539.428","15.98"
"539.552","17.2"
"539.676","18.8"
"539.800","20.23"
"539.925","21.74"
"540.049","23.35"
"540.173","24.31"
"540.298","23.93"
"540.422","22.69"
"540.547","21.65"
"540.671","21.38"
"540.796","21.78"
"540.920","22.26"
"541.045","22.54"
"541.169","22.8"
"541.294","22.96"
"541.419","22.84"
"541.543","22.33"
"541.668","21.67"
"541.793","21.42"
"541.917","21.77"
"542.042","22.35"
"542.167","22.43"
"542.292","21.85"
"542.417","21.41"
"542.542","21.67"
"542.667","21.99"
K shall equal 0.21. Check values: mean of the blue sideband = 22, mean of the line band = 20.6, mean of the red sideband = 22.2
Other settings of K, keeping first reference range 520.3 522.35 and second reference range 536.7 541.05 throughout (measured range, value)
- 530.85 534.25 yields -0.14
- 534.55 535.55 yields -0.08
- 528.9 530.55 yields -0.03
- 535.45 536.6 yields -0.10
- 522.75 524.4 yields -0.08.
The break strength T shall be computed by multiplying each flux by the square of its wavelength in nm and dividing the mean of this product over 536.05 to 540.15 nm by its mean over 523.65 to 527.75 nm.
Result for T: 1.06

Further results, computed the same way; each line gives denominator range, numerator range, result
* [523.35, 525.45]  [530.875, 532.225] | 1.02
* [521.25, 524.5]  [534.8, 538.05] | 1.12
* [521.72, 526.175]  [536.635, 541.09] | 1.05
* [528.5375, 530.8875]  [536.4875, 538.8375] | 1.04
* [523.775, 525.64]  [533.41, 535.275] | 1.07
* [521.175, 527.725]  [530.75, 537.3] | 1.11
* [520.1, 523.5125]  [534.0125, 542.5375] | 1.11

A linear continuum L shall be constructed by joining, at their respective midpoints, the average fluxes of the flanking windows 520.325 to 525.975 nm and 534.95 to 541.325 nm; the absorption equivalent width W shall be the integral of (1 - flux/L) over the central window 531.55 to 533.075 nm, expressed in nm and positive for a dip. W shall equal -0.02 nm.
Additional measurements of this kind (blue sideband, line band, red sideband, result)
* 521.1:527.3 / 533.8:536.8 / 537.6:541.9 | -0.22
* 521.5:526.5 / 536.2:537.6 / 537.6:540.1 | -0.11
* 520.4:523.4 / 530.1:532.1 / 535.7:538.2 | 0.02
